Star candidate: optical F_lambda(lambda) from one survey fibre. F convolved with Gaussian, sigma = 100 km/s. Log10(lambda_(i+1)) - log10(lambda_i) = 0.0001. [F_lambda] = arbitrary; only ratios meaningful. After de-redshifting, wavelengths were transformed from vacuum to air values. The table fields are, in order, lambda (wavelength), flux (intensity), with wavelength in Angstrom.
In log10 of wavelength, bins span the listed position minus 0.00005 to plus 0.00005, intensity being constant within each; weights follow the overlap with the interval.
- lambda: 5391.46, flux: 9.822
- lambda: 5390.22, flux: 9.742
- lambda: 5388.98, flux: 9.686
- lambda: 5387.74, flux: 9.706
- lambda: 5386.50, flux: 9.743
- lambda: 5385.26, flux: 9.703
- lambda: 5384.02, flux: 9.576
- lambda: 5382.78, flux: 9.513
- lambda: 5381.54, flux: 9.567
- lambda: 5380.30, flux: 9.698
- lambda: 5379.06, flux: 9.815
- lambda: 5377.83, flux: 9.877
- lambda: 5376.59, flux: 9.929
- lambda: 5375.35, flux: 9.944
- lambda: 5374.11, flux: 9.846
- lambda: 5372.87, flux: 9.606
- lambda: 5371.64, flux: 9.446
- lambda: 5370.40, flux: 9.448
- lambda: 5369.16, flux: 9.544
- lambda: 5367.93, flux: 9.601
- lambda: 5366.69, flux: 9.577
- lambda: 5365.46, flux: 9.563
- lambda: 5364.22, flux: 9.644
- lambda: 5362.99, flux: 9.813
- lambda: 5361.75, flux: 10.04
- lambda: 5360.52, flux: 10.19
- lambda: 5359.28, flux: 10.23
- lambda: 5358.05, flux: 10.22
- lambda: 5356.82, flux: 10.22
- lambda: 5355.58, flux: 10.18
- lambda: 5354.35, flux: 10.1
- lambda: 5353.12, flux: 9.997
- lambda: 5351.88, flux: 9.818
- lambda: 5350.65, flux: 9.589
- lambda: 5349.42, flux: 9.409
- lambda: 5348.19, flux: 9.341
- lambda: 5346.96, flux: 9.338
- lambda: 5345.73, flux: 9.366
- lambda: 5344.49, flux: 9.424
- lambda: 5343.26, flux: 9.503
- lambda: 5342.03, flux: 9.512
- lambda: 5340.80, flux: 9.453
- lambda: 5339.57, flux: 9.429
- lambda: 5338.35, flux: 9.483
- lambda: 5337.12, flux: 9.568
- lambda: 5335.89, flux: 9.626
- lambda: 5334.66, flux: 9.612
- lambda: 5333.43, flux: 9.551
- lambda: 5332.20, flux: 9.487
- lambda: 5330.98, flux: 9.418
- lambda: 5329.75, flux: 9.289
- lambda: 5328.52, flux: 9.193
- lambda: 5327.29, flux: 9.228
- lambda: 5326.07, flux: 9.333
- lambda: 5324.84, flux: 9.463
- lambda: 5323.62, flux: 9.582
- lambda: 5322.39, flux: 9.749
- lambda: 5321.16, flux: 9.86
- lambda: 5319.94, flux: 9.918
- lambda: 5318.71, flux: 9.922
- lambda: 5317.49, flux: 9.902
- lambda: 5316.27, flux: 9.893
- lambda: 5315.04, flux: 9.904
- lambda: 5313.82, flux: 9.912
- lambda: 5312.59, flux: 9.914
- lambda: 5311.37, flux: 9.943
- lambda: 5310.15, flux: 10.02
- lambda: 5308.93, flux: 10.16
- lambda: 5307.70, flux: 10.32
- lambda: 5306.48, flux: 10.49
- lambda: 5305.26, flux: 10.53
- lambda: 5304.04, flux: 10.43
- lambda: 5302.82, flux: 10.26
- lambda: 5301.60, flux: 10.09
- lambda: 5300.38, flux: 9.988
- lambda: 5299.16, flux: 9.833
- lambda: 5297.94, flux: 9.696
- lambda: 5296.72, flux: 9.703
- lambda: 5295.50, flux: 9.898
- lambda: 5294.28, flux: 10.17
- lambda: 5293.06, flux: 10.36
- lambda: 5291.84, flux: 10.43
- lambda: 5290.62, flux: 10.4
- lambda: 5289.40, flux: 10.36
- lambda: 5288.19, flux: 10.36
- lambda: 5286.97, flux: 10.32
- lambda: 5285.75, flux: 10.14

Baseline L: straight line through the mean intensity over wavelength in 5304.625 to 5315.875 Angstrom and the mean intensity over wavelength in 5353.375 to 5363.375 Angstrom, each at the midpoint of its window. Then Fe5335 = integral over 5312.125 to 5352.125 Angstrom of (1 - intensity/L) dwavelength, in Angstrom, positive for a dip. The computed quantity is 2.2 Angstrom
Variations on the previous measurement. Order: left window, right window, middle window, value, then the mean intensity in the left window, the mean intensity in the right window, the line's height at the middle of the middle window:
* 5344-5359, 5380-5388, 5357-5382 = -0.2 Angstrom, 9.76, 9.64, 9.69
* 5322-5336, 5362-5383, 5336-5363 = -0.5 Angstrom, 9.45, 9.68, 9.56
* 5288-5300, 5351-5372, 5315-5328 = 0.4 Angstrom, 10.1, 9.86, 10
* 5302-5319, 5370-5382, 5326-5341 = 0.8 Angstrom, 10.1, 9.73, 9.98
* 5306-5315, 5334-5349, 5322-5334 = 0.4 Angstrom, 10.1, 9.47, 9.74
